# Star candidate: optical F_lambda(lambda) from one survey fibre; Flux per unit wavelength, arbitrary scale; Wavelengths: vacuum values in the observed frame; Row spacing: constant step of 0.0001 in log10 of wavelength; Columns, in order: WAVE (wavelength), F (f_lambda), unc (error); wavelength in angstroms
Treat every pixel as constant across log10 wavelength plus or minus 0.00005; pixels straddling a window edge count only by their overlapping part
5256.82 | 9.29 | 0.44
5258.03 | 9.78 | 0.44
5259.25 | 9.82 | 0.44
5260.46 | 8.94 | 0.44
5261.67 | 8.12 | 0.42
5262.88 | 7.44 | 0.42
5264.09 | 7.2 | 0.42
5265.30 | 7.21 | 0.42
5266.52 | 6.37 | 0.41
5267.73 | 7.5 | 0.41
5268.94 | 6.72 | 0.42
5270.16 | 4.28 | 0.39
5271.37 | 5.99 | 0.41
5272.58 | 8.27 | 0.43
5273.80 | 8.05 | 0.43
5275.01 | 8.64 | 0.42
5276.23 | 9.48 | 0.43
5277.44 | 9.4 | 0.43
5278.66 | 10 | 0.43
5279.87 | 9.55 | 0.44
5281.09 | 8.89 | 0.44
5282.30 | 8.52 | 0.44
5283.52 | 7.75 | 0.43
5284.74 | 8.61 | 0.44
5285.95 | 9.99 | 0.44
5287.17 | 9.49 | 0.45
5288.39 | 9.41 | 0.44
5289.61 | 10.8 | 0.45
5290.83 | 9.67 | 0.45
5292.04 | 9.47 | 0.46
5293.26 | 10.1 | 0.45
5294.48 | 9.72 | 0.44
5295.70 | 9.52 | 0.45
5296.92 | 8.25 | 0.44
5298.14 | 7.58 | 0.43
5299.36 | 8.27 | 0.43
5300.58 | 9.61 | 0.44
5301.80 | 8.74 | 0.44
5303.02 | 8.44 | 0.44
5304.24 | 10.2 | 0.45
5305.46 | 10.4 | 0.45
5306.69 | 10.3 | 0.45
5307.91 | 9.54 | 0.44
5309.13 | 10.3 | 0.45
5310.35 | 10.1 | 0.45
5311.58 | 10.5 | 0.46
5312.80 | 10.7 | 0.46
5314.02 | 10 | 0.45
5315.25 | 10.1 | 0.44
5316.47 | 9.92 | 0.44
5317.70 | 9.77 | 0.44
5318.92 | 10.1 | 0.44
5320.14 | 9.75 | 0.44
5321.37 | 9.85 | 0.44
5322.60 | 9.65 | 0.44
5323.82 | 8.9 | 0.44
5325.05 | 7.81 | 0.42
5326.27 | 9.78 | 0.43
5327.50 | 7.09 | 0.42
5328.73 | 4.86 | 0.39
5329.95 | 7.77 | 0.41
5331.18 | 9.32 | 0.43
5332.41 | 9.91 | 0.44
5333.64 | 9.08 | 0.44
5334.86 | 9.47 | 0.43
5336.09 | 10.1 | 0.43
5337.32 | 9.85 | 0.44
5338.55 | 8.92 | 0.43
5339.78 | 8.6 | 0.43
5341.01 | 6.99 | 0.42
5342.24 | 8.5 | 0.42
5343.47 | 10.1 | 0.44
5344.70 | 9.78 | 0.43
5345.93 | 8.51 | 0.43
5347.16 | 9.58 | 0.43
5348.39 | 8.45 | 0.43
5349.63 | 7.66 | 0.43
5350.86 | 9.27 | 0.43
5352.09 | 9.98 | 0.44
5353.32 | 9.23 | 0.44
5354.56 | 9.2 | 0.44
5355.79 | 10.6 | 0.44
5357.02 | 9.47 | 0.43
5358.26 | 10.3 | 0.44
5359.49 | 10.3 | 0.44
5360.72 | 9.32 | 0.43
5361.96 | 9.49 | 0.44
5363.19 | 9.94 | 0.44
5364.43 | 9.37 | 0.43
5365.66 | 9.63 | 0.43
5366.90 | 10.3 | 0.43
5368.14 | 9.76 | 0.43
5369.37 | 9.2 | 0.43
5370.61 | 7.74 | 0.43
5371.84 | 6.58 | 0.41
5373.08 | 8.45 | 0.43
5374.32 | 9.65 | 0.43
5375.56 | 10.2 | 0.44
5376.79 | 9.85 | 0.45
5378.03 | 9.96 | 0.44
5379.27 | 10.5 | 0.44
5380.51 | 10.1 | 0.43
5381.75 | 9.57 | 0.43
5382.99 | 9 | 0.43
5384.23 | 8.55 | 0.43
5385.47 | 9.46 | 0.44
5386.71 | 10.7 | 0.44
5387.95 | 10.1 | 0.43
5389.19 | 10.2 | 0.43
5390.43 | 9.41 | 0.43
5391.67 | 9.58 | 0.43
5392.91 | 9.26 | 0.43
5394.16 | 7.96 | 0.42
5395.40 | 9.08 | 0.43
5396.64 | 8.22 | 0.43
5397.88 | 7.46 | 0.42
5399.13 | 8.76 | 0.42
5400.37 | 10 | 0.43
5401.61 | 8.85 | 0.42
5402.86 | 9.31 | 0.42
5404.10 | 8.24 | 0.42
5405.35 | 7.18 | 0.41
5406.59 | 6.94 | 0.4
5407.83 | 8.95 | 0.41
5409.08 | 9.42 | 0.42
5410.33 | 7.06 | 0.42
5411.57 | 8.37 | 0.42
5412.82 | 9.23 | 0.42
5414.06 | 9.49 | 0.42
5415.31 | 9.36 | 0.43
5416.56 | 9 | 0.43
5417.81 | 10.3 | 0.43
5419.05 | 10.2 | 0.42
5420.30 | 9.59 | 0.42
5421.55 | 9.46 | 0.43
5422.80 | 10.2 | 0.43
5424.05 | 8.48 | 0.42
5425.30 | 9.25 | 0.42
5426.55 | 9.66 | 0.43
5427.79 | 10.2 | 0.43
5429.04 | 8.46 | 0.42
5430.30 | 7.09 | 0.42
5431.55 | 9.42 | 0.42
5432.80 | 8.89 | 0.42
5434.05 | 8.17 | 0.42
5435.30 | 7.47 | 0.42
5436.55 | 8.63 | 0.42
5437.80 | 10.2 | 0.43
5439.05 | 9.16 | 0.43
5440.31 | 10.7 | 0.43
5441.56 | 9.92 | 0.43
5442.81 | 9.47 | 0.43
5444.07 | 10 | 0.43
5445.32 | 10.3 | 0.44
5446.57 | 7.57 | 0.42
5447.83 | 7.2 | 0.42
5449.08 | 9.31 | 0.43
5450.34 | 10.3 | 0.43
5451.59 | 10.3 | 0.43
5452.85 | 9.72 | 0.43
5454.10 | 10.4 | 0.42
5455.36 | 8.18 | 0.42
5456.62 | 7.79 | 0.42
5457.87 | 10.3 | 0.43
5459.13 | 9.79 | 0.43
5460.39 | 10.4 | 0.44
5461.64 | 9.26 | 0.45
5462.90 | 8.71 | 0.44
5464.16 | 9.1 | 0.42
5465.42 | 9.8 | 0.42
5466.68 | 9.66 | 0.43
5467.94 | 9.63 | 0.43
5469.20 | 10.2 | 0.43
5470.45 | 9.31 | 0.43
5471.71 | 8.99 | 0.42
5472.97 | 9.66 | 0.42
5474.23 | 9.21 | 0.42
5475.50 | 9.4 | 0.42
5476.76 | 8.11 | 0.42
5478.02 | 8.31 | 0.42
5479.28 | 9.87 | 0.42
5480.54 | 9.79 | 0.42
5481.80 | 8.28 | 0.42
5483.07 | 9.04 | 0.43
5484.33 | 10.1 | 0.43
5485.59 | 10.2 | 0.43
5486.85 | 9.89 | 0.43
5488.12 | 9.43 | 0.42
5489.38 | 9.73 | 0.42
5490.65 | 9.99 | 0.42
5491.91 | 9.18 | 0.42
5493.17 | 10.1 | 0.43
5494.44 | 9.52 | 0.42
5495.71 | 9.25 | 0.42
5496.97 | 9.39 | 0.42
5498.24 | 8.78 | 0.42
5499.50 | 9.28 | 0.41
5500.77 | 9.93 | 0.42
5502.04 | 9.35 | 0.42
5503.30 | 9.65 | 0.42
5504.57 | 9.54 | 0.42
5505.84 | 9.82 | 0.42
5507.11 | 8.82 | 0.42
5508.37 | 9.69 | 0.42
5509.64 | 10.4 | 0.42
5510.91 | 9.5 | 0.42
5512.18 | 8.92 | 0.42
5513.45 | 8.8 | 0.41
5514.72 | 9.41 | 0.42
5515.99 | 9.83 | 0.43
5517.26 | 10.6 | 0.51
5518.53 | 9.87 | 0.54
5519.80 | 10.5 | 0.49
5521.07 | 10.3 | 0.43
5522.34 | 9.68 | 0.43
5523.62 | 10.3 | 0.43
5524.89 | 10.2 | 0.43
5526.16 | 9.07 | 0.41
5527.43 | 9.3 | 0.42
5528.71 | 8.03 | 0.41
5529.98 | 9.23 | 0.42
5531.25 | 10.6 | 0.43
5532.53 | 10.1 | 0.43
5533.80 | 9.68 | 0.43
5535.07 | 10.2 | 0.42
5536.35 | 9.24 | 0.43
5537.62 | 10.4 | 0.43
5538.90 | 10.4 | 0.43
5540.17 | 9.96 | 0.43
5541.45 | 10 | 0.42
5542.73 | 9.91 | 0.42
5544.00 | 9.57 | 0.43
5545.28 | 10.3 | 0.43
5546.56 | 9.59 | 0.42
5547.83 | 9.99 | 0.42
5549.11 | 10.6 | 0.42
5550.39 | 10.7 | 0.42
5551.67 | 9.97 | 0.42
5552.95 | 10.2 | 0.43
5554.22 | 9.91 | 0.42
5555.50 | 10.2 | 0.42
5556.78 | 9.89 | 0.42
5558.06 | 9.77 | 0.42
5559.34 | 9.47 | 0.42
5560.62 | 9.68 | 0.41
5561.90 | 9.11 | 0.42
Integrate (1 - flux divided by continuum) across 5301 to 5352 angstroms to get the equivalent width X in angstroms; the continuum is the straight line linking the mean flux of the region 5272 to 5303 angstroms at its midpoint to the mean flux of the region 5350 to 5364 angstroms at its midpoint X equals 1.0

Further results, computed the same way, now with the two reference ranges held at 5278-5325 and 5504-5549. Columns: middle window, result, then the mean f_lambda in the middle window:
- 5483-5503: 0.3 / 9.59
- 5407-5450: 2.4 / 9.12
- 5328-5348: 1.5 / 8.82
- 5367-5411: 2.7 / 9.02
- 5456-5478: 0.8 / 9.34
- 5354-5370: -0.3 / 9.76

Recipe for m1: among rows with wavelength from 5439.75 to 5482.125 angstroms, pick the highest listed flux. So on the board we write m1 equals 10.7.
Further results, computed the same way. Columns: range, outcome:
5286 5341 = 10.8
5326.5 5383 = 10.6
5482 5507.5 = 10.2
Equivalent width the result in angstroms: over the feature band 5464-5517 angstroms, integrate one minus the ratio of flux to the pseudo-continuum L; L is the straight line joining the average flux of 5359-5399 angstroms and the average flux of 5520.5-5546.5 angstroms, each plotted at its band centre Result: 1.2 angstroms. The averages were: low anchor 9.33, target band 9.46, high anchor 9.82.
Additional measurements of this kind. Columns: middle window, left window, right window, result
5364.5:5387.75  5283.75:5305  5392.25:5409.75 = -1.9 angstroms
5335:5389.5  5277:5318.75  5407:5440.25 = -0.5 angstroms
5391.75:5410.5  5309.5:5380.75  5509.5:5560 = 1.9 angstroms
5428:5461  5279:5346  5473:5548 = 1.0 angstroms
